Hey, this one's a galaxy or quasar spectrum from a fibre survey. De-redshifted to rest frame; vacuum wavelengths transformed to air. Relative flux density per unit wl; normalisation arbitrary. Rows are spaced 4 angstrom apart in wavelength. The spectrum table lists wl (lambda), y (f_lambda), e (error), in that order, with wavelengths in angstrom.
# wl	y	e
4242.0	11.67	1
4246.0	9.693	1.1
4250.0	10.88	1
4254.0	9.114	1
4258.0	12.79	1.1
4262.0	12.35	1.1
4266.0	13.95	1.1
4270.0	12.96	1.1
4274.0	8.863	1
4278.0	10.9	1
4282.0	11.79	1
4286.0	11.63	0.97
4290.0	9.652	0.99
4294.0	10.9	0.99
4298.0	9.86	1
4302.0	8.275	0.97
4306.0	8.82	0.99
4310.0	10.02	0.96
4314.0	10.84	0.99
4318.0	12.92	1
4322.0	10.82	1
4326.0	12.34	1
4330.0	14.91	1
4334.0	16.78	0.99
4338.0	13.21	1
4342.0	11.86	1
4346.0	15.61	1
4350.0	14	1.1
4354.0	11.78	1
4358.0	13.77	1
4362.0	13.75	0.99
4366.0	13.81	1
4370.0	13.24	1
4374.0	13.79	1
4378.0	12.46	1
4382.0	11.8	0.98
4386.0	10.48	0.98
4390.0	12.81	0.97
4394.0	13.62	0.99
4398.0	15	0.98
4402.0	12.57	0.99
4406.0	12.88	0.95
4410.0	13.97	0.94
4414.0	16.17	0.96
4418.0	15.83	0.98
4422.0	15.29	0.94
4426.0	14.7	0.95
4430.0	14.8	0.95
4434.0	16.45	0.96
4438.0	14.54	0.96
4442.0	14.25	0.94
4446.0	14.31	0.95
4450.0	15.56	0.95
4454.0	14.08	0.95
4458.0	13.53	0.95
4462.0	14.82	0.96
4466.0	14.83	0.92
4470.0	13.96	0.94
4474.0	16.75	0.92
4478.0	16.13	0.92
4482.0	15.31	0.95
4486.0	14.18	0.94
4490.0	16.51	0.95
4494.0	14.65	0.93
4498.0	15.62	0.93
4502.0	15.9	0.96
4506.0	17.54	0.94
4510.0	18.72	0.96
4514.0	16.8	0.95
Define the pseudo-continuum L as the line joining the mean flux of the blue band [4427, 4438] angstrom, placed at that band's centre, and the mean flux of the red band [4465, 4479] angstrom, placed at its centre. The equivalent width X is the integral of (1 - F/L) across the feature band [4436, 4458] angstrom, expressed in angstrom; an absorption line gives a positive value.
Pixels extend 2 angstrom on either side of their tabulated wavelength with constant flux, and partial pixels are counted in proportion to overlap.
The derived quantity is 1.3 angstrom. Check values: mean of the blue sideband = 15.3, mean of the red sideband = 15.4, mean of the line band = 14.5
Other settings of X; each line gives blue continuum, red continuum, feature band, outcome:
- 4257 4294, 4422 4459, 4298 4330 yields 4.00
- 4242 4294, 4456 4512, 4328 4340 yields -2.30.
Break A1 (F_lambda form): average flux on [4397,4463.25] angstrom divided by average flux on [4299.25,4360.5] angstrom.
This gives 1.2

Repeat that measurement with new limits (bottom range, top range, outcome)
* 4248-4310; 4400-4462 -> 1.35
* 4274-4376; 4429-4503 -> 1.24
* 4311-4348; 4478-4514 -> 1.22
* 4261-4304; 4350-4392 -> 1.17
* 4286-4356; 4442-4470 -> 1.21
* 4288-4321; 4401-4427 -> 1.43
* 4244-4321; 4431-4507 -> 1.40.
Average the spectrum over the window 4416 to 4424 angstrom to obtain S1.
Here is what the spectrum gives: 15.6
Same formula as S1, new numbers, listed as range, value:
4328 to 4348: 14.5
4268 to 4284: 11.1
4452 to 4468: 14.3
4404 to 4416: 14.3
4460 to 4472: 14.5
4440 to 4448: 14.3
